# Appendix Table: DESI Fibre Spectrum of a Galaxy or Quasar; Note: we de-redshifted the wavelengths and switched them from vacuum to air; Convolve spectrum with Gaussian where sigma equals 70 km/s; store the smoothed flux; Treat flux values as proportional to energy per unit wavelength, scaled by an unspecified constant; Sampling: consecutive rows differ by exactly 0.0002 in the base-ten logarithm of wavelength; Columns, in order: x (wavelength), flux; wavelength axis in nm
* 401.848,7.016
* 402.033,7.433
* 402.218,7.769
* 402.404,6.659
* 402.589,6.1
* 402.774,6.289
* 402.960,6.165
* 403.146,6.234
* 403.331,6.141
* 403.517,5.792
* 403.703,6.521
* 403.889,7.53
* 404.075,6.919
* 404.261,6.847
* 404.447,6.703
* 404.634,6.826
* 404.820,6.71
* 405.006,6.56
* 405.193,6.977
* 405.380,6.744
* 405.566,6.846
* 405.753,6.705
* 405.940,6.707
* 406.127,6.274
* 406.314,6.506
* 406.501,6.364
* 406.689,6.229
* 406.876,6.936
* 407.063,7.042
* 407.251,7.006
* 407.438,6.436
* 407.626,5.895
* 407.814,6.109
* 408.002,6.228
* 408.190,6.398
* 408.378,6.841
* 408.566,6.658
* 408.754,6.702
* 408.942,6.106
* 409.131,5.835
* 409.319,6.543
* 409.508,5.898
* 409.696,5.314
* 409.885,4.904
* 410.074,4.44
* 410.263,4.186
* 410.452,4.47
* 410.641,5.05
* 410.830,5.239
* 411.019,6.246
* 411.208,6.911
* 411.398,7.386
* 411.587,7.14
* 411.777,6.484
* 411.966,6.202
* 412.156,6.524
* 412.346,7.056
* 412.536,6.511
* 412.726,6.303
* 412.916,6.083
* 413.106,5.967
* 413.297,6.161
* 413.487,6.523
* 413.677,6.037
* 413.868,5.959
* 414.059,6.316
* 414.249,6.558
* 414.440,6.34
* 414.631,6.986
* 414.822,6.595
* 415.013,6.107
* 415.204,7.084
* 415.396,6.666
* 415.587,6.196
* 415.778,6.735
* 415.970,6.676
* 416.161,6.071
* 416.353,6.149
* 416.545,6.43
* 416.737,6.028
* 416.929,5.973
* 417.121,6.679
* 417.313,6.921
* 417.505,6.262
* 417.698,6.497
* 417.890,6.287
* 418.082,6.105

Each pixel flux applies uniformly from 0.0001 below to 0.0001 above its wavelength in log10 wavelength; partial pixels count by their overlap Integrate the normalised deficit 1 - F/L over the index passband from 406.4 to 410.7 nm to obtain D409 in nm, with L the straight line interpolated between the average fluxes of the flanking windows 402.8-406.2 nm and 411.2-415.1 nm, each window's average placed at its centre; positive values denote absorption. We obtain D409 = 0.37 nm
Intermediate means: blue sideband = 6.62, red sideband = 6.47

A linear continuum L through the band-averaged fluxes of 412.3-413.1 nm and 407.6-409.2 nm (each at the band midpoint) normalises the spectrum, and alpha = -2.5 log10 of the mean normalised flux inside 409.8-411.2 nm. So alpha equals 0.25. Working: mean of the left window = 6.33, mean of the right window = 6.4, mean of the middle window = 5.06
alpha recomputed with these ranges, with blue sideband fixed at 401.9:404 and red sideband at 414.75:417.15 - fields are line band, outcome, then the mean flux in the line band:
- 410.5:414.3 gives 0.03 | 6.31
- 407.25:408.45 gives 0.03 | 6.36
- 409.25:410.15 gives 0.20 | 5.41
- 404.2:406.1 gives -0.03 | 6.74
